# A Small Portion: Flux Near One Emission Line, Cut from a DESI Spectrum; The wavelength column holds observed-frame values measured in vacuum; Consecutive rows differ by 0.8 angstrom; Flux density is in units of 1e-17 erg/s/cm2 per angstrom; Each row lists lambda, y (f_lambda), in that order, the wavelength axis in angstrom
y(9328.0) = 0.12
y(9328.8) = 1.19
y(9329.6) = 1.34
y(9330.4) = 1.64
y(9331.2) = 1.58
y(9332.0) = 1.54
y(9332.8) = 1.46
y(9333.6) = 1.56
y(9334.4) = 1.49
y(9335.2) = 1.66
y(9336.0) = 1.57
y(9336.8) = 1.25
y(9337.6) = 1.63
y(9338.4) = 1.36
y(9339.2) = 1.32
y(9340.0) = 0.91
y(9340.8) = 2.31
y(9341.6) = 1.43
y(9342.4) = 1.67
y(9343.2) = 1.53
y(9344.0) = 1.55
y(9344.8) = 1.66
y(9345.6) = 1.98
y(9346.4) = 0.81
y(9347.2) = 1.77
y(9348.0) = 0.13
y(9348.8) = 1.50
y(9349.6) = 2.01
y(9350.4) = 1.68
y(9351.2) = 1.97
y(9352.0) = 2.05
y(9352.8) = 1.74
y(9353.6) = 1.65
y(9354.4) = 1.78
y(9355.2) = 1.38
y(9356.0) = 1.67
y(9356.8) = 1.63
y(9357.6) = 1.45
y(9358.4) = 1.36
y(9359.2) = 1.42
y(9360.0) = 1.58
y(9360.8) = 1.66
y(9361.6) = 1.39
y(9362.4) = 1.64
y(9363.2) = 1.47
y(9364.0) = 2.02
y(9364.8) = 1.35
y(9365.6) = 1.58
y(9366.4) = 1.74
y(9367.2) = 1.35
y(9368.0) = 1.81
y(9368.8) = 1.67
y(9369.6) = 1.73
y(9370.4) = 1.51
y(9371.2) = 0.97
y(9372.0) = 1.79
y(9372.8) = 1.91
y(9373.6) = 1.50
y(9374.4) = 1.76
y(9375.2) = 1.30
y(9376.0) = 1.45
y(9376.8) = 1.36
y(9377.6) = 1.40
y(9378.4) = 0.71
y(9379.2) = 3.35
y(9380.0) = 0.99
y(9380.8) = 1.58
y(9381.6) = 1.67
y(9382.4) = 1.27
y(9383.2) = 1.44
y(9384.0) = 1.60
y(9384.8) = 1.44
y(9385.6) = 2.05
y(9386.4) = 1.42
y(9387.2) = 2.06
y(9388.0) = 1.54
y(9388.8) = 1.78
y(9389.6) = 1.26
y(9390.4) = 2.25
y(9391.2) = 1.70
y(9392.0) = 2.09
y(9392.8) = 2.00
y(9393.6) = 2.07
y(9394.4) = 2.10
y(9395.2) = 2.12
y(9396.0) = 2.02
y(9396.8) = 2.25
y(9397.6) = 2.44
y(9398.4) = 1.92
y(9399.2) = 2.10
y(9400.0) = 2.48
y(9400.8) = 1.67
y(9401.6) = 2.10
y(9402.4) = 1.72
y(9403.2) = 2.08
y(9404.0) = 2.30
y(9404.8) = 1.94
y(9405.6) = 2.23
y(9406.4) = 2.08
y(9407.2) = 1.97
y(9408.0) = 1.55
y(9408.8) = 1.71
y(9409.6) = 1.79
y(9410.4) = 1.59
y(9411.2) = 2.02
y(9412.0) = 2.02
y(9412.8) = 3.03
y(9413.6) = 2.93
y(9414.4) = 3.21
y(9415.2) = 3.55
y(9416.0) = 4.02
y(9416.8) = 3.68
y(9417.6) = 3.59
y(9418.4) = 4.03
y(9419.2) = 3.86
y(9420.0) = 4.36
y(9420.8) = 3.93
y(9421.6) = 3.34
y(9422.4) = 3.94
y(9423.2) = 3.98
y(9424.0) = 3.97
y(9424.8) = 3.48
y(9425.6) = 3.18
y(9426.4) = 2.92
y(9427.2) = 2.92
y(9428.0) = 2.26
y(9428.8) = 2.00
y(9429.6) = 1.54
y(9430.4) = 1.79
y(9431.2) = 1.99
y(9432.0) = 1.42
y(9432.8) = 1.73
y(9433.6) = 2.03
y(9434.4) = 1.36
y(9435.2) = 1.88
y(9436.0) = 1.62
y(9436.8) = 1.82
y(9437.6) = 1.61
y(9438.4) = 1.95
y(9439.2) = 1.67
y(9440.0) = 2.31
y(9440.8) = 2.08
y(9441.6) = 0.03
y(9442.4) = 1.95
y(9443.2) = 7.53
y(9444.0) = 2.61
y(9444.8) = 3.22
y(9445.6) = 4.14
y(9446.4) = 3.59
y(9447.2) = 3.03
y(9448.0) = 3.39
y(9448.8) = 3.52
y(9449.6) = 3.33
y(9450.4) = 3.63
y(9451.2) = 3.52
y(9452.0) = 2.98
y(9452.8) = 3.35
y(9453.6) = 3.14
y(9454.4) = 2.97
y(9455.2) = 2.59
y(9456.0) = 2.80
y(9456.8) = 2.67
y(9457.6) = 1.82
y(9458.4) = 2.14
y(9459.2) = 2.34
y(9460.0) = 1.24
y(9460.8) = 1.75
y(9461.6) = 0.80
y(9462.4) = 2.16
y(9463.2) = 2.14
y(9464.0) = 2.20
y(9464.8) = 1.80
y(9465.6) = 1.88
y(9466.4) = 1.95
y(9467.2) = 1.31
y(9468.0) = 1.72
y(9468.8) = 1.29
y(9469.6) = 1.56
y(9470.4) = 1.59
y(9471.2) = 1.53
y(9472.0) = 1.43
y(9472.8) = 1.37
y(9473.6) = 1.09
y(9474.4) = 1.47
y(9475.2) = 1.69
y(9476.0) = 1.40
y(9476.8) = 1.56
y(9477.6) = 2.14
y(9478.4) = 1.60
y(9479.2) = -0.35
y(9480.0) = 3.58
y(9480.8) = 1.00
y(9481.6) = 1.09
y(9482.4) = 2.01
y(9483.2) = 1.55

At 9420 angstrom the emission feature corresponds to H-alpha 6563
